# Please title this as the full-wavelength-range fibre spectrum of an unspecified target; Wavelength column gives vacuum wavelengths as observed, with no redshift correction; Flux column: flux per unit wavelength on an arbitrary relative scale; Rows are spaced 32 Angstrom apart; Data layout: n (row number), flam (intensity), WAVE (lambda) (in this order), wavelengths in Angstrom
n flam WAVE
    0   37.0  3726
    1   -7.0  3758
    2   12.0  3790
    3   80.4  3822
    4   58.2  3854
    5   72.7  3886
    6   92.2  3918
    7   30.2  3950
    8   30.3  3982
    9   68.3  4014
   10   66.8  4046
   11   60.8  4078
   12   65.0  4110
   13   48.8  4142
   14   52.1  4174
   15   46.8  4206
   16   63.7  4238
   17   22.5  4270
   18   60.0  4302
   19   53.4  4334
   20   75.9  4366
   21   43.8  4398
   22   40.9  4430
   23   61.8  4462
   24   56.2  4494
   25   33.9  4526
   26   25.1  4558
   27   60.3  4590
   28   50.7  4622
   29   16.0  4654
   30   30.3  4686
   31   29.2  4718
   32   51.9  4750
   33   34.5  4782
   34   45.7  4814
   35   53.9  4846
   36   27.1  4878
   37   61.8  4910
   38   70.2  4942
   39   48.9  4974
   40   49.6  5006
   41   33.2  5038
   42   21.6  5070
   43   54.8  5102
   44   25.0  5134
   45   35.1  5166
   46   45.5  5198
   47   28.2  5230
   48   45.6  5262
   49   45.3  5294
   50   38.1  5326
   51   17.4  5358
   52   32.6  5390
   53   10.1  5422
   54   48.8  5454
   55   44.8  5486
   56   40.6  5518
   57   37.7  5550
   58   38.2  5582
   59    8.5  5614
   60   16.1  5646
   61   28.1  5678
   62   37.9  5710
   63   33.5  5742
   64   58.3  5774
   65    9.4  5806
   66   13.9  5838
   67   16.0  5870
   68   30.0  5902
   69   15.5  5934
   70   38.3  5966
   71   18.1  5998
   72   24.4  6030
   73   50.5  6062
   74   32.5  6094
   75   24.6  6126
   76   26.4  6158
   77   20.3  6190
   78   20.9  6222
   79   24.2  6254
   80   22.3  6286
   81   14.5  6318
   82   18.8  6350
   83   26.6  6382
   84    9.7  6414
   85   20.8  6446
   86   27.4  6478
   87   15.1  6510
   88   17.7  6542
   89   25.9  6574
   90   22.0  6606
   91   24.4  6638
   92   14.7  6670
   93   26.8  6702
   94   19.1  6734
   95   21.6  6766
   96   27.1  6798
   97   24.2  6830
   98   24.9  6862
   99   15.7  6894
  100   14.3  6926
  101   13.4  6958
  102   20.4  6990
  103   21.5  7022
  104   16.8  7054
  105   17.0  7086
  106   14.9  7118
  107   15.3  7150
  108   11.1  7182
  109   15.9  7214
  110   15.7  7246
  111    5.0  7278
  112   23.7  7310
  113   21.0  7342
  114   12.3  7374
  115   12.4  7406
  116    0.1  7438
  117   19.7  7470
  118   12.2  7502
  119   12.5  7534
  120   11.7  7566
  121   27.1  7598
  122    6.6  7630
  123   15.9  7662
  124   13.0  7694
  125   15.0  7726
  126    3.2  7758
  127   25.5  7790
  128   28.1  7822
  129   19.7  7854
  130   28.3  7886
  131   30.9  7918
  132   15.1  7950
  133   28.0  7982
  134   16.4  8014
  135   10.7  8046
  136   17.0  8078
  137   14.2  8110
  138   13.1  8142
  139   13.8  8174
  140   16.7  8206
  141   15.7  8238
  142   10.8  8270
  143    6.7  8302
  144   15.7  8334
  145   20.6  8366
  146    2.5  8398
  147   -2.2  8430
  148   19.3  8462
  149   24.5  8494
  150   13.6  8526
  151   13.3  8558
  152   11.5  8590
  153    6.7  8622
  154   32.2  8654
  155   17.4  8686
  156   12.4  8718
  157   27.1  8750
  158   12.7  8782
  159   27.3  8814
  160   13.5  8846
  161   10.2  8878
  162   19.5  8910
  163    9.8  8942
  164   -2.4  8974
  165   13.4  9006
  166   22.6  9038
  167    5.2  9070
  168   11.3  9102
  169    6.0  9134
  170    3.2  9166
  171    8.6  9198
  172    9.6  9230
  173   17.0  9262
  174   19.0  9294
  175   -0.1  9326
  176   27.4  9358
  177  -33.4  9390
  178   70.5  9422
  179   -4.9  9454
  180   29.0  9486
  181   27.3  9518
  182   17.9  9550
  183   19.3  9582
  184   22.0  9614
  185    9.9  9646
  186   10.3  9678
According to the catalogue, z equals 1.52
